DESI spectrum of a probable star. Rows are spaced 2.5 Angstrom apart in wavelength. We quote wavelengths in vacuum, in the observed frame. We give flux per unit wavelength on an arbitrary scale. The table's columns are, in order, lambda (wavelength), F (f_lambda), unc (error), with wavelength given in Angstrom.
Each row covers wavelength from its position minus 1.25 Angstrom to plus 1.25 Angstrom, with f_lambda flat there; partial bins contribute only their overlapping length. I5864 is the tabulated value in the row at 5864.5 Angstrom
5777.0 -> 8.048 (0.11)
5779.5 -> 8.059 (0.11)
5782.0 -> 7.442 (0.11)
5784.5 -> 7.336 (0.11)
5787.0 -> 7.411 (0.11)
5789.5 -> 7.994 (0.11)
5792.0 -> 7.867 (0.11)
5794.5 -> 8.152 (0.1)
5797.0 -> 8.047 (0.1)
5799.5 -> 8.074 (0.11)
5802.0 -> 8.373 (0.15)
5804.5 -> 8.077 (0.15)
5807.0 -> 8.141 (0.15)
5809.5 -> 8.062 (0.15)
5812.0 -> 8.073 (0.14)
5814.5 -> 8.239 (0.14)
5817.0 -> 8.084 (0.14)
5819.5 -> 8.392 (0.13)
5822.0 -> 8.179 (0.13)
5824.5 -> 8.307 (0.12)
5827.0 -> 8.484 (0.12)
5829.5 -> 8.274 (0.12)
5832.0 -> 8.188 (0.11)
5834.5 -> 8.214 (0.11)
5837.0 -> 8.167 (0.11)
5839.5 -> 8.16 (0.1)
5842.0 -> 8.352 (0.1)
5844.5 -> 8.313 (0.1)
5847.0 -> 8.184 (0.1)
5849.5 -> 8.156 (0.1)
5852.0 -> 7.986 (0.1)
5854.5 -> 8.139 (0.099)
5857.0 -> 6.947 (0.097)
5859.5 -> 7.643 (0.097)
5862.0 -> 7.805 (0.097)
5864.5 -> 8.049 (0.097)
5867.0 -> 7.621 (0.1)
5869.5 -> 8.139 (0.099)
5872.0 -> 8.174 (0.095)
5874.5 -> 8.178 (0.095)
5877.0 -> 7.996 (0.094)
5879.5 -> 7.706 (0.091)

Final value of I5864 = 8.049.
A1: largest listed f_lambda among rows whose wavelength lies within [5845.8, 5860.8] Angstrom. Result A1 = 8.184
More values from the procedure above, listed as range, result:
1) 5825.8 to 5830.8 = 8.484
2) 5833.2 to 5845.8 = 8.352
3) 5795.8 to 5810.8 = 8.373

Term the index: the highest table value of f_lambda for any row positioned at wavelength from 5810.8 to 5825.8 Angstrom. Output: 8.392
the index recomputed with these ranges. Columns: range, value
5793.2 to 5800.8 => 8.152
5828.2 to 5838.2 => 8.274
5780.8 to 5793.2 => 7.994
